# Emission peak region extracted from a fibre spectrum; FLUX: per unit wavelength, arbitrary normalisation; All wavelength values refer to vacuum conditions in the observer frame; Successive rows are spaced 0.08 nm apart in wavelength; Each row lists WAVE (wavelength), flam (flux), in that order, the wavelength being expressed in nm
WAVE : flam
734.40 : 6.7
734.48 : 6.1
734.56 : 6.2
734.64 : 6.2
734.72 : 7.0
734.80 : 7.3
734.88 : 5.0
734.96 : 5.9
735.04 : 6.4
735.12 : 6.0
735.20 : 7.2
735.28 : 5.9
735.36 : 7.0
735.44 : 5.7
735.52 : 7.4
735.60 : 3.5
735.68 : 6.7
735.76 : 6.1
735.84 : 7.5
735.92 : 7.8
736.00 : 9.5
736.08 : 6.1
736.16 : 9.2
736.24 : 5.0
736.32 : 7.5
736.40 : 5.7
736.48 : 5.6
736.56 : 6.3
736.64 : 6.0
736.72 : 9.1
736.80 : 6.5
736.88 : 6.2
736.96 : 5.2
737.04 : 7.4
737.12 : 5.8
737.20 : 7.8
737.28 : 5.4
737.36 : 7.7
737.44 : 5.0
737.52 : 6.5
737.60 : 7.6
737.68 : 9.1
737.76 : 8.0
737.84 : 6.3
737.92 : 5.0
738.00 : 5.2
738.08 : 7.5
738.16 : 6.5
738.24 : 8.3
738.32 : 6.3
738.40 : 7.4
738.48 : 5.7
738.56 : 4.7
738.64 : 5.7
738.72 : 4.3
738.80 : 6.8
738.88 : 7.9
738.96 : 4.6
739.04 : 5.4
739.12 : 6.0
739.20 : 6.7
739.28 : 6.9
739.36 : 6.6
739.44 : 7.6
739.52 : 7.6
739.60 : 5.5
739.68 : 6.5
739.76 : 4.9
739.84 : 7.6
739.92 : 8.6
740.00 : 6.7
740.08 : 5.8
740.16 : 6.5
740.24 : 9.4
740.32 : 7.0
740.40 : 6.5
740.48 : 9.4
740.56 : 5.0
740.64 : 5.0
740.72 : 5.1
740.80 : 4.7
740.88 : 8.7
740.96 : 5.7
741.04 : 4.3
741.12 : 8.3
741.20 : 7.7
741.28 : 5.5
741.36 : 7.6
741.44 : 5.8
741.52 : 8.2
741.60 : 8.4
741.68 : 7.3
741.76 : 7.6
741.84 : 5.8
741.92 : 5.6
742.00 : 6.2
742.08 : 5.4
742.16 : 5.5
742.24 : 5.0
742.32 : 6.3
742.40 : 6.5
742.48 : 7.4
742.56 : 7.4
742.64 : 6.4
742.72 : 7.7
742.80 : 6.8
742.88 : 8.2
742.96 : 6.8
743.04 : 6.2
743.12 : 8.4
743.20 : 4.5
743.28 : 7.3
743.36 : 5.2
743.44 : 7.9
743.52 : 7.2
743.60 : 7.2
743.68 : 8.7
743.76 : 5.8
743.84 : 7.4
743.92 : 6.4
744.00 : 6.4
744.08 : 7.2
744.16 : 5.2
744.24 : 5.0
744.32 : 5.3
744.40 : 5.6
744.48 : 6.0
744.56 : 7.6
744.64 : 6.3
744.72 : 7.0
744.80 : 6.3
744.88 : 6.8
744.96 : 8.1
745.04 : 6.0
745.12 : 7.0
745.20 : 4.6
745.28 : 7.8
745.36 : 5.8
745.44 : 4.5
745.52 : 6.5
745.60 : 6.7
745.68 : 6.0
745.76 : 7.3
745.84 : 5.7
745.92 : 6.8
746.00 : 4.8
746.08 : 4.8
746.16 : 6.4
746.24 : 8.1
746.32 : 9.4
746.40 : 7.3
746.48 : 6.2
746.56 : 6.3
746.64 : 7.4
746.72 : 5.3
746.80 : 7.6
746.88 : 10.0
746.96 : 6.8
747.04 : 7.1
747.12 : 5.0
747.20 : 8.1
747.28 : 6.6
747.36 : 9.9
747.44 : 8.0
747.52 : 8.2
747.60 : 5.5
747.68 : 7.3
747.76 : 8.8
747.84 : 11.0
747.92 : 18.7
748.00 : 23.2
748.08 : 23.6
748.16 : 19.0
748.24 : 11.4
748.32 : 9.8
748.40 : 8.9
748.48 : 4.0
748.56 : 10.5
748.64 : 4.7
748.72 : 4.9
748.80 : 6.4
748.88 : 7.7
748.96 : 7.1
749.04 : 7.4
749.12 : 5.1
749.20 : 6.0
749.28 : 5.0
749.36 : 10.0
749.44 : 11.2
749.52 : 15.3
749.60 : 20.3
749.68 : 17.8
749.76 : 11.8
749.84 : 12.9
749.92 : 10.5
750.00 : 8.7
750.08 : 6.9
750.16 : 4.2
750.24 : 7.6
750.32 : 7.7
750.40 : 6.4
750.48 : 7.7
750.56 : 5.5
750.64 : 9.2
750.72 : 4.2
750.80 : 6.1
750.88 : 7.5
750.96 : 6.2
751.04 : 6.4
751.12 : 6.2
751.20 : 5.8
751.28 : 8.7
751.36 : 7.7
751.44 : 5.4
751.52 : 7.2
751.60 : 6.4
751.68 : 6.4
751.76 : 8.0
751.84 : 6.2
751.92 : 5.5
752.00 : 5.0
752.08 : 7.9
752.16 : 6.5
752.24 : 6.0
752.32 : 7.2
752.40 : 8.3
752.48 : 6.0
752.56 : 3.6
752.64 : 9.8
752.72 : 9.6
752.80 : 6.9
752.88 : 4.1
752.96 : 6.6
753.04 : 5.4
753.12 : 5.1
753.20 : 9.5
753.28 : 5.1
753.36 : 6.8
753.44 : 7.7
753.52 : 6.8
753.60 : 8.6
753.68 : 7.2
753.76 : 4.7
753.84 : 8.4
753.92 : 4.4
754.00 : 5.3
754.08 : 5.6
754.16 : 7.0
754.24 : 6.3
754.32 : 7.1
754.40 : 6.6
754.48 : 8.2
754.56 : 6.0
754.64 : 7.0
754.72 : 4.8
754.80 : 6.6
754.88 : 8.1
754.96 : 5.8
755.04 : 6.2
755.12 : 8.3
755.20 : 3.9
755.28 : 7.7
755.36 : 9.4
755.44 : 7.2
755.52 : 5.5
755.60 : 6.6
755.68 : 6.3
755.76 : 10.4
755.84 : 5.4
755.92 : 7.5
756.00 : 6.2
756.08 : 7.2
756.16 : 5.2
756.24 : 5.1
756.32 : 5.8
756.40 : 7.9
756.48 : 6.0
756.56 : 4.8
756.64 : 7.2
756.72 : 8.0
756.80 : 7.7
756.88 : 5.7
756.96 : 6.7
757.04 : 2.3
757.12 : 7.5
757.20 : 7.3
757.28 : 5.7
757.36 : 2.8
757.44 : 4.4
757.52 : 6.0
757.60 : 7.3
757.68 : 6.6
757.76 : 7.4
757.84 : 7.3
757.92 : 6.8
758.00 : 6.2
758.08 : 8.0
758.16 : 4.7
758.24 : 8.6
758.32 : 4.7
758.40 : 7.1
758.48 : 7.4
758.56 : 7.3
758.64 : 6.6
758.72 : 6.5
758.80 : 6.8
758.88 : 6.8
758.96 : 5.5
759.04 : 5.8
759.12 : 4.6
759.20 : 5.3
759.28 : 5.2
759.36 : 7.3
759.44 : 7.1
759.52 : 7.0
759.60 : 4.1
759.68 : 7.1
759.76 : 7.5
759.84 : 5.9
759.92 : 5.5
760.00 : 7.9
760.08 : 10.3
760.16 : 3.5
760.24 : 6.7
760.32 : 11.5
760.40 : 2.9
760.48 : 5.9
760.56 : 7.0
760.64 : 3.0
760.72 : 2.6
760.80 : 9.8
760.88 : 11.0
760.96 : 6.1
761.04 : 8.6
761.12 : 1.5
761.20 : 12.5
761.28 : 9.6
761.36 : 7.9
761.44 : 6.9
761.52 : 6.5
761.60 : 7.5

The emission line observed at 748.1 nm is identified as [S II]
